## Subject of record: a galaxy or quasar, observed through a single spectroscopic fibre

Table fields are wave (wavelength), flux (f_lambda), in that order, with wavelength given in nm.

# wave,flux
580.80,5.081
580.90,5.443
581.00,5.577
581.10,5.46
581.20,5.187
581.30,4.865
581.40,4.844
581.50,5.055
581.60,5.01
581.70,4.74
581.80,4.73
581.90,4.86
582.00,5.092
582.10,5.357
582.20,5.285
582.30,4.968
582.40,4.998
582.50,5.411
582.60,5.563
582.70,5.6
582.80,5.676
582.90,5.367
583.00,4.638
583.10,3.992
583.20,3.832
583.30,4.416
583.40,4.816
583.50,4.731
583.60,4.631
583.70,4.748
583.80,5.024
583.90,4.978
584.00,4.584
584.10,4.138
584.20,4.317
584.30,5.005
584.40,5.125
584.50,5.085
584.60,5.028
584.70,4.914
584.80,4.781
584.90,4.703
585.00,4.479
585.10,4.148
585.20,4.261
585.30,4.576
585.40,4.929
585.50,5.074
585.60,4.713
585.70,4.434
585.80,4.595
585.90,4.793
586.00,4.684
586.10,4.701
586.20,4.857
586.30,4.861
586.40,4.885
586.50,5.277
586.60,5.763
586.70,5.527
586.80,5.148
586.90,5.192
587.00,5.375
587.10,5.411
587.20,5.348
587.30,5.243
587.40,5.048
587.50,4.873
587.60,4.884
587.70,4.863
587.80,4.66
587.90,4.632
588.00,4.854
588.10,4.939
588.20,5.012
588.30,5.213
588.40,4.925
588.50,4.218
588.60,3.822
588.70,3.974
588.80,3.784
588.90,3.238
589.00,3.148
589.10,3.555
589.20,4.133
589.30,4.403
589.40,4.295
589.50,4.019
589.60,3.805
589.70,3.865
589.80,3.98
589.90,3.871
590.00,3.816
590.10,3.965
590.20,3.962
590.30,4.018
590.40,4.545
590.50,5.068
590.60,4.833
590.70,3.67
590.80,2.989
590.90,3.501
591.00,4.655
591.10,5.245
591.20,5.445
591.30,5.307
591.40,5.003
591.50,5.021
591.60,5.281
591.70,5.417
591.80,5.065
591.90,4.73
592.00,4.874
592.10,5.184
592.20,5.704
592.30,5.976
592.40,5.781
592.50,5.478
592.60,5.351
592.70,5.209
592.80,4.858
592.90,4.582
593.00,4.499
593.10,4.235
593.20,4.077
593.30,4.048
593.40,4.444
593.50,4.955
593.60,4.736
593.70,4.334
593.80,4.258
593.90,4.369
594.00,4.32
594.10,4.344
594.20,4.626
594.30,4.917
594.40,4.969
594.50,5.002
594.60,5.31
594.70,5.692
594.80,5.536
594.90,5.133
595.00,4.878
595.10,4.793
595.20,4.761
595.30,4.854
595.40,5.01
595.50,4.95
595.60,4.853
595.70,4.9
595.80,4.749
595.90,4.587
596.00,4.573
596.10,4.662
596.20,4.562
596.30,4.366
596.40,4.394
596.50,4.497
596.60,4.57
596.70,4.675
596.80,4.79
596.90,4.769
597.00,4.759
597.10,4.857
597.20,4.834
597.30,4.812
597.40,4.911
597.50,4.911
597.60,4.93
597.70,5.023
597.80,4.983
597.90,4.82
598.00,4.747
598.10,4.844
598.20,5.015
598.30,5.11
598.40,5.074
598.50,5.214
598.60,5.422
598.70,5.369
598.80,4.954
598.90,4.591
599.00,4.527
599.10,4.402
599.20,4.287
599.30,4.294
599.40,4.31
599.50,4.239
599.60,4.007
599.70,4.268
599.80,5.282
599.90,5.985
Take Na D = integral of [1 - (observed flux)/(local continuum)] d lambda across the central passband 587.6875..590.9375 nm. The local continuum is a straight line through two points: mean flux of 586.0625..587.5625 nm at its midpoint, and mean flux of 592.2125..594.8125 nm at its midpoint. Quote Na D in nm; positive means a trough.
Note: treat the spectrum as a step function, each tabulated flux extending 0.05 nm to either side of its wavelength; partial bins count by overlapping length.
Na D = 0.57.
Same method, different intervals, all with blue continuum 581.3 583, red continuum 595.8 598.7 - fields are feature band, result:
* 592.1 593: -0.07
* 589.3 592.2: 0.27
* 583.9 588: 0.15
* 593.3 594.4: 0.08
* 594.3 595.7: -0.05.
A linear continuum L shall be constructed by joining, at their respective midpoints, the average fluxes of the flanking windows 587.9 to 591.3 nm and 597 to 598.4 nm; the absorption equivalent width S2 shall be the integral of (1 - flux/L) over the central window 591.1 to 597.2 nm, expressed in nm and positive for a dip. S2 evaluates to -0.35 nm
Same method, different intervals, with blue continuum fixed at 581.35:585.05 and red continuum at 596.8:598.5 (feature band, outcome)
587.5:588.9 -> 0.09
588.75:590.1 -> 0.29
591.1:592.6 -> -0.13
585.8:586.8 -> -0.03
